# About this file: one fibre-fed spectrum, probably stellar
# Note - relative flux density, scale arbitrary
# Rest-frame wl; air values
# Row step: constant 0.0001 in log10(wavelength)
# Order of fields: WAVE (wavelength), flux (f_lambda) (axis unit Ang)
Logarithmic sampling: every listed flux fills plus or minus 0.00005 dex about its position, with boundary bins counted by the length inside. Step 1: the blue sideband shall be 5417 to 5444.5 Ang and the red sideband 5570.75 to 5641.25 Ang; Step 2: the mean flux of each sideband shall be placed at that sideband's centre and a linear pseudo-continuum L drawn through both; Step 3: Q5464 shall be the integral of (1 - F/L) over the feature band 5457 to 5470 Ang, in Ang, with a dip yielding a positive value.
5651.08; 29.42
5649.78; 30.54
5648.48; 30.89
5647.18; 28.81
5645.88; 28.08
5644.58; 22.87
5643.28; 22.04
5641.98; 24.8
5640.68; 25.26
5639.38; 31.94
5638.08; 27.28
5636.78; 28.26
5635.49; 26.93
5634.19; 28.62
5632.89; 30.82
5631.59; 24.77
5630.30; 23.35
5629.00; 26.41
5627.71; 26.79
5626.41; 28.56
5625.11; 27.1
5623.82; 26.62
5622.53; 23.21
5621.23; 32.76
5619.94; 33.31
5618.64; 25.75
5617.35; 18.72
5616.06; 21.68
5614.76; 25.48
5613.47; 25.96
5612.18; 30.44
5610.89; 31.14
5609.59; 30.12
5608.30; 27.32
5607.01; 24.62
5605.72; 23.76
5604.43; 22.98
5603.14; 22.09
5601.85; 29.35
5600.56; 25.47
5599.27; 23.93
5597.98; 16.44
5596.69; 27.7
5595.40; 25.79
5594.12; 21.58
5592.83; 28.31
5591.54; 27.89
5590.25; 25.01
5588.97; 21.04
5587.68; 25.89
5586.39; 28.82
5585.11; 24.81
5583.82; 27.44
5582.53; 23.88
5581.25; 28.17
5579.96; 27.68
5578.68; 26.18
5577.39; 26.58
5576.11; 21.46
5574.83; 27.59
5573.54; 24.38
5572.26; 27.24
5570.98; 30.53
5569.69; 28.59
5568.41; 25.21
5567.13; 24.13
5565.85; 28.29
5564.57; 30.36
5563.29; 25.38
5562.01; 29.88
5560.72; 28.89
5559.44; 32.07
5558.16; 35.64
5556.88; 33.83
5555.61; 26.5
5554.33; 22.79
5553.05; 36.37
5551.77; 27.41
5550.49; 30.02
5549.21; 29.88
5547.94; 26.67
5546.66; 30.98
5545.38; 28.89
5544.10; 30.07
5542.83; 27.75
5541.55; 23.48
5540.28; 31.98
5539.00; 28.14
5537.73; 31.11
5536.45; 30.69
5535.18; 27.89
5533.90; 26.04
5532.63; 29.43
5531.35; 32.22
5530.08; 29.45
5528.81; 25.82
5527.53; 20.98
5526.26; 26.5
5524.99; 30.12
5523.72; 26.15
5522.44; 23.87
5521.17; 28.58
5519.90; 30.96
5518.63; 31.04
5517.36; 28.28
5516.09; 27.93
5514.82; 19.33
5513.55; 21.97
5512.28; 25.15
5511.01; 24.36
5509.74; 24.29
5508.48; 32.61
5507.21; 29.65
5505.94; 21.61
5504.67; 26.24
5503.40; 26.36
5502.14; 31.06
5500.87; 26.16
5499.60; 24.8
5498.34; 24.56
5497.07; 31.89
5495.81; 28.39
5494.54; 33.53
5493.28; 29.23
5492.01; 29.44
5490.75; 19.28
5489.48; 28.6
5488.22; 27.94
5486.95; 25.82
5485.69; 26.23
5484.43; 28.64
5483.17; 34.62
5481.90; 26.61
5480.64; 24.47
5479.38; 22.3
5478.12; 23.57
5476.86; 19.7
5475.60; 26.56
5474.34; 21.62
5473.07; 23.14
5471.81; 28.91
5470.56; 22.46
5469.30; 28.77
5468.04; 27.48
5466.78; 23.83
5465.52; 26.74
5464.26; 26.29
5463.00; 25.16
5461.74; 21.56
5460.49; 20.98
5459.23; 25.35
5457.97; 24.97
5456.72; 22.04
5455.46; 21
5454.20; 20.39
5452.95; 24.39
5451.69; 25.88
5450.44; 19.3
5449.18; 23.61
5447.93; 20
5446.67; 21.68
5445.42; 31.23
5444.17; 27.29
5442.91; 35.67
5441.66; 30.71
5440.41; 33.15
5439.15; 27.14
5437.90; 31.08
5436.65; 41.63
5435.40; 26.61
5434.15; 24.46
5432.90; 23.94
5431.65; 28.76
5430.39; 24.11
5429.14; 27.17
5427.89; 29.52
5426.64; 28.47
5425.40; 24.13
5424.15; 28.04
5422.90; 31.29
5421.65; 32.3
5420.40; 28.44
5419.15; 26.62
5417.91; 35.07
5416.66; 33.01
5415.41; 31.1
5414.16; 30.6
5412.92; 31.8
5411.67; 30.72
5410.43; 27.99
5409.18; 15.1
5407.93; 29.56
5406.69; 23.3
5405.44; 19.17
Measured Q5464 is 1.7 Ang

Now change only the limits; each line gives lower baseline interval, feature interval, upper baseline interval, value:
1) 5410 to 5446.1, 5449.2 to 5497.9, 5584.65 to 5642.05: 5.8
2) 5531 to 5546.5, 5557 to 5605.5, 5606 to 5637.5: 2.6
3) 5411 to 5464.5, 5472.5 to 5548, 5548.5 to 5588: 1.6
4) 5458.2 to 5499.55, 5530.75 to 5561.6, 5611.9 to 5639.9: -3.6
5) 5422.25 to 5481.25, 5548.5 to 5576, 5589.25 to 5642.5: -2.6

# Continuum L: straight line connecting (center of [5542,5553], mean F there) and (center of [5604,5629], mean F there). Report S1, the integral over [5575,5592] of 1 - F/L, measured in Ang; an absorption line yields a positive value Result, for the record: 1.3 Ang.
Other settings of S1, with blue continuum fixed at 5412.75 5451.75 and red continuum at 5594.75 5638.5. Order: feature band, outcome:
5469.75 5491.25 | 2.0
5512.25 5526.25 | 0.4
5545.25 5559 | -1.5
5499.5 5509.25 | 0.1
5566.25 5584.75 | 0.3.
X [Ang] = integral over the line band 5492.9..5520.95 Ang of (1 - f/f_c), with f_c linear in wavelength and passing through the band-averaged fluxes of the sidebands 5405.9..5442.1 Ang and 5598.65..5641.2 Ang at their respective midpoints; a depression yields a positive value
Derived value 0.7 Ang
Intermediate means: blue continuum 28.8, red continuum 26.7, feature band 27.3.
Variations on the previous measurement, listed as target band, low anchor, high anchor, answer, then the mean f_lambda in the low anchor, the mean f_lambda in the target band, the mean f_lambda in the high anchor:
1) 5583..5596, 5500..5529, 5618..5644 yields 0.63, 26.5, 25.6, 27.2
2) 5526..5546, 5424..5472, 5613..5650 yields -1.28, 26.2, 28.2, 26.8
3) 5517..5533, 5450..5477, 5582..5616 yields -2.05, 24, 27.9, 25.6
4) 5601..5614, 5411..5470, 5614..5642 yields 0.04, 27.3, 26.8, 26.8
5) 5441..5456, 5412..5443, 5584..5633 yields 2.12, 29.7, 25.1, 25.9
